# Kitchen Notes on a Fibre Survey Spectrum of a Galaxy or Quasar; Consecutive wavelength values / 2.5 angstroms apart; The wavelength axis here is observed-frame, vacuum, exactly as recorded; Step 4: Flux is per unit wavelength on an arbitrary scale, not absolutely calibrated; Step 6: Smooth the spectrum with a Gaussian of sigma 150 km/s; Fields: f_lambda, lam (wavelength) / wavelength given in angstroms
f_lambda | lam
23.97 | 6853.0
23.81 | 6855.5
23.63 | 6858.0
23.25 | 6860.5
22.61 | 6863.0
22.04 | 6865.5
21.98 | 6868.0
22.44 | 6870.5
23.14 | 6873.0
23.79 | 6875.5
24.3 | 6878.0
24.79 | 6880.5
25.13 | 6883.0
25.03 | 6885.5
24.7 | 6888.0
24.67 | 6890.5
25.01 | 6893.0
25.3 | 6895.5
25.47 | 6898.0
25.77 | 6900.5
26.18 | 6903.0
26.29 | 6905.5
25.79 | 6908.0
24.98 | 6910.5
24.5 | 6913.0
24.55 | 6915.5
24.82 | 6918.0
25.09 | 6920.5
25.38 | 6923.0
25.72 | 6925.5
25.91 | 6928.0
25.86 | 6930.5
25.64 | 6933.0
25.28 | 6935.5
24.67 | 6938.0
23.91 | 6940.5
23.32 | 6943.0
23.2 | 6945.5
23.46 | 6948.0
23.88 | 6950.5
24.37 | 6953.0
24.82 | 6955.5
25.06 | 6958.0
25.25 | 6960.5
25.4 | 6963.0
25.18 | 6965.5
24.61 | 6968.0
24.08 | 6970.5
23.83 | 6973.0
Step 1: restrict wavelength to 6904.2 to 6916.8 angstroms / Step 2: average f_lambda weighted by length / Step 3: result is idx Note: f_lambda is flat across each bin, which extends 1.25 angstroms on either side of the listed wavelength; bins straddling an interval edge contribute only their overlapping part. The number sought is 25.2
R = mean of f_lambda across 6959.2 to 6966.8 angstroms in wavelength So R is 25.3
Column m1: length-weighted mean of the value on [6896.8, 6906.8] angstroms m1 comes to 25.9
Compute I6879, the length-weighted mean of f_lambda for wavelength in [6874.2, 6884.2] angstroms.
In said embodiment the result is 24.5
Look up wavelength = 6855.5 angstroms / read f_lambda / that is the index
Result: 23.81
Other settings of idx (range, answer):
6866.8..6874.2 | 22.5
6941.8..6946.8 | 23.3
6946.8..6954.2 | 23.9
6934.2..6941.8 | 24.6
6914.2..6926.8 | 25.1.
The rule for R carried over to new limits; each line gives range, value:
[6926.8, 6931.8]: 25.9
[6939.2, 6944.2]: 23.6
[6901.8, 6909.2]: 26.1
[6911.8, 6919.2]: 24.6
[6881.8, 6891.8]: 24.9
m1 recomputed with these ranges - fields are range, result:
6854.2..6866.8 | 23.1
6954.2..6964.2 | 25.1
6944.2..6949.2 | 23.3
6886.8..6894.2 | 24.8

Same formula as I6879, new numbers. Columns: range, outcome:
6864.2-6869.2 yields 22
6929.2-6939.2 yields 25.4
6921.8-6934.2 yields 25.7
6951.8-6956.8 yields 24.6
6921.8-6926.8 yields 25.6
